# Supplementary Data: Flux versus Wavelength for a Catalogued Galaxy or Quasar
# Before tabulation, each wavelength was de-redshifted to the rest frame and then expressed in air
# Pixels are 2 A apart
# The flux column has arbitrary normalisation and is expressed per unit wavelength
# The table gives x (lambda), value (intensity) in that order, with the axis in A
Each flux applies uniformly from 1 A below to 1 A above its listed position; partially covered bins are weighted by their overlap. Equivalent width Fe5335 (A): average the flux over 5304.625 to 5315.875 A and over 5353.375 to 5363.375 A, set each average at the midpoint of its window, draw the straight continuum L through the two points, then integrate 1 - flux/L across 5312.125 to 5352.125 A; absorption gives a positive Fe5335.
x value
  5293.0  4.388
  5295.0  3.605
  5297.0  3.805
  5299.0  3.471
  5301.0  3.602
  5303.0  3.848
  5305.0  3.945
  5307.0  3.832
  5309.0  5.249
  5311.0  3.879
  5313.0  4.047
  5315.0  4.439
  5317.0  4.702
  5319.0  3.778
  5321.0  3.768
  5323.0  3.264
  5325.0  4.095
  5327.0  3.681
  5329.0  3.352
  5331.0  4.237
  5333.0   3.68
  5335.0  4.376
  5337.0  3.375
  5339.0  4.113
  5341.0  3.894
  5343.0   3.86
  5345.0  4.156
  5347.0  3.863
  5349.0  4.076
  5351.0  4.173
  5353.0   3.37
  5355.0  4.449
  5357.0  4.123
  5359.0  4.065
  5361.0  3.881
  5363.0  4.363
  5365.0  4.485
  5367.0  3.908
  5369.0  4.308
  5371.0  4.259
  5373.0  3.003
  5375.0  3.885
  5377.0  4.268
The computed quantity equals 2.3 A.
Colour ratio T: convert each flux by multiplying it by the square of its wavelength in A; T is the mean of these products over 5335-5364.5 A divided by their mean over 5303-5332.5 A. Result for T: 1.0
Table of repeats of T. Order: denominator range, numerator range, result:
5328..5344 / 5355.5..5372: 1.09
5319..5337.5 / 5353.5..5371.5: 1.12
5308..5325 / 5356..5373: 1.01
